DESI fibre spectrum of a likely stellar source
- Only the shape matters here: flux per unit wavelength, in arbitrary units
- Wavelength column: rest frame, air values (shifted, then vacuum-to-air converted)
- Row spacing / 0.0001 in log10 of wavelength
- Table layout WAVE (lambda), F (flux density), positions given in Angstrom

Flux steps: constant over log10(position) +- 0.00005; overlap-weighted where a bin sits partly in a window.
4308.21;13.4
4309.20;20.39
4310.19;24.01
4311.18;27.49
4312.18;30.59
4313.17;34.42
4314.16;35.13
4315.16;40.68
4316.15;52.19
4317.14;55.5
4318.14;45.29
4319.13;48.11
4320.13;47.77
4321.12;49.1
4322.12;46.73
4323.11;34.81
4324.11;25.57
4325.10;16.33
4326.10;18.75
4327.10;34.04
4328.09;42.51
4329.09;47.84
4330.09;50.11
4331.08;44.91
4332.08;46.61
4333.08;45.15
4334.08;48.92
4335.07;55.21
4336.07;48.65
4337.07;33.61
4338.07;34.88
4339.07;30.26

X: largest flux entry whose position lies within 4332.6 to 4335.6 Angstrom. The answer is 55.21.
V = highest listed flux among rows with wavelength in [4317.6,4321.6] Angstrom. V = 49.1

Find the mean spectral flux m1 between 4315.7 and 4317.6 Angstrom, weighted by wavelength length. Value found 54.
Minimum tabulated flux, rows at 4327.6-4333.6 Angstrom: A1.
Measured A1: 42.51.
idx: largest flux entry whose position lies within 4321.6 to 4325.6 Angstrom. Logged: 46.73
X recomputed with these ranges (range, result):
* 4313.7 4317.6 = 55.5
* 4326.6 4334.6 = 50.11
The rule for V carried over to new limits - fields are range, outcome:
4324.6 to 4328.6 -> 42.51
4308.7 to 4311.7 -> 27.49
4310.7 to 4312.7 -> 30.59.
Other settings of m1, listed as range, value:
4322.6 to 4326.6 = 24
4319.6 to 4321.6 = 48.4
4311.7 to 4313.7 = 32.7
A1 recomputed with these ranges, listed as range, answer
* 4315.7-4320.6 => 45.29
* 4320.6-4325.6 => 16.33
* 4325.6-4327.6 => 18.75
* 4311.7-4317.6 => 30.59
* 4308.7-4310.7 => 20.39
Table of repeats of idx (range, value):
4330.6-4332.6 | 46.61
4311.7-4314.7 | 35.13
